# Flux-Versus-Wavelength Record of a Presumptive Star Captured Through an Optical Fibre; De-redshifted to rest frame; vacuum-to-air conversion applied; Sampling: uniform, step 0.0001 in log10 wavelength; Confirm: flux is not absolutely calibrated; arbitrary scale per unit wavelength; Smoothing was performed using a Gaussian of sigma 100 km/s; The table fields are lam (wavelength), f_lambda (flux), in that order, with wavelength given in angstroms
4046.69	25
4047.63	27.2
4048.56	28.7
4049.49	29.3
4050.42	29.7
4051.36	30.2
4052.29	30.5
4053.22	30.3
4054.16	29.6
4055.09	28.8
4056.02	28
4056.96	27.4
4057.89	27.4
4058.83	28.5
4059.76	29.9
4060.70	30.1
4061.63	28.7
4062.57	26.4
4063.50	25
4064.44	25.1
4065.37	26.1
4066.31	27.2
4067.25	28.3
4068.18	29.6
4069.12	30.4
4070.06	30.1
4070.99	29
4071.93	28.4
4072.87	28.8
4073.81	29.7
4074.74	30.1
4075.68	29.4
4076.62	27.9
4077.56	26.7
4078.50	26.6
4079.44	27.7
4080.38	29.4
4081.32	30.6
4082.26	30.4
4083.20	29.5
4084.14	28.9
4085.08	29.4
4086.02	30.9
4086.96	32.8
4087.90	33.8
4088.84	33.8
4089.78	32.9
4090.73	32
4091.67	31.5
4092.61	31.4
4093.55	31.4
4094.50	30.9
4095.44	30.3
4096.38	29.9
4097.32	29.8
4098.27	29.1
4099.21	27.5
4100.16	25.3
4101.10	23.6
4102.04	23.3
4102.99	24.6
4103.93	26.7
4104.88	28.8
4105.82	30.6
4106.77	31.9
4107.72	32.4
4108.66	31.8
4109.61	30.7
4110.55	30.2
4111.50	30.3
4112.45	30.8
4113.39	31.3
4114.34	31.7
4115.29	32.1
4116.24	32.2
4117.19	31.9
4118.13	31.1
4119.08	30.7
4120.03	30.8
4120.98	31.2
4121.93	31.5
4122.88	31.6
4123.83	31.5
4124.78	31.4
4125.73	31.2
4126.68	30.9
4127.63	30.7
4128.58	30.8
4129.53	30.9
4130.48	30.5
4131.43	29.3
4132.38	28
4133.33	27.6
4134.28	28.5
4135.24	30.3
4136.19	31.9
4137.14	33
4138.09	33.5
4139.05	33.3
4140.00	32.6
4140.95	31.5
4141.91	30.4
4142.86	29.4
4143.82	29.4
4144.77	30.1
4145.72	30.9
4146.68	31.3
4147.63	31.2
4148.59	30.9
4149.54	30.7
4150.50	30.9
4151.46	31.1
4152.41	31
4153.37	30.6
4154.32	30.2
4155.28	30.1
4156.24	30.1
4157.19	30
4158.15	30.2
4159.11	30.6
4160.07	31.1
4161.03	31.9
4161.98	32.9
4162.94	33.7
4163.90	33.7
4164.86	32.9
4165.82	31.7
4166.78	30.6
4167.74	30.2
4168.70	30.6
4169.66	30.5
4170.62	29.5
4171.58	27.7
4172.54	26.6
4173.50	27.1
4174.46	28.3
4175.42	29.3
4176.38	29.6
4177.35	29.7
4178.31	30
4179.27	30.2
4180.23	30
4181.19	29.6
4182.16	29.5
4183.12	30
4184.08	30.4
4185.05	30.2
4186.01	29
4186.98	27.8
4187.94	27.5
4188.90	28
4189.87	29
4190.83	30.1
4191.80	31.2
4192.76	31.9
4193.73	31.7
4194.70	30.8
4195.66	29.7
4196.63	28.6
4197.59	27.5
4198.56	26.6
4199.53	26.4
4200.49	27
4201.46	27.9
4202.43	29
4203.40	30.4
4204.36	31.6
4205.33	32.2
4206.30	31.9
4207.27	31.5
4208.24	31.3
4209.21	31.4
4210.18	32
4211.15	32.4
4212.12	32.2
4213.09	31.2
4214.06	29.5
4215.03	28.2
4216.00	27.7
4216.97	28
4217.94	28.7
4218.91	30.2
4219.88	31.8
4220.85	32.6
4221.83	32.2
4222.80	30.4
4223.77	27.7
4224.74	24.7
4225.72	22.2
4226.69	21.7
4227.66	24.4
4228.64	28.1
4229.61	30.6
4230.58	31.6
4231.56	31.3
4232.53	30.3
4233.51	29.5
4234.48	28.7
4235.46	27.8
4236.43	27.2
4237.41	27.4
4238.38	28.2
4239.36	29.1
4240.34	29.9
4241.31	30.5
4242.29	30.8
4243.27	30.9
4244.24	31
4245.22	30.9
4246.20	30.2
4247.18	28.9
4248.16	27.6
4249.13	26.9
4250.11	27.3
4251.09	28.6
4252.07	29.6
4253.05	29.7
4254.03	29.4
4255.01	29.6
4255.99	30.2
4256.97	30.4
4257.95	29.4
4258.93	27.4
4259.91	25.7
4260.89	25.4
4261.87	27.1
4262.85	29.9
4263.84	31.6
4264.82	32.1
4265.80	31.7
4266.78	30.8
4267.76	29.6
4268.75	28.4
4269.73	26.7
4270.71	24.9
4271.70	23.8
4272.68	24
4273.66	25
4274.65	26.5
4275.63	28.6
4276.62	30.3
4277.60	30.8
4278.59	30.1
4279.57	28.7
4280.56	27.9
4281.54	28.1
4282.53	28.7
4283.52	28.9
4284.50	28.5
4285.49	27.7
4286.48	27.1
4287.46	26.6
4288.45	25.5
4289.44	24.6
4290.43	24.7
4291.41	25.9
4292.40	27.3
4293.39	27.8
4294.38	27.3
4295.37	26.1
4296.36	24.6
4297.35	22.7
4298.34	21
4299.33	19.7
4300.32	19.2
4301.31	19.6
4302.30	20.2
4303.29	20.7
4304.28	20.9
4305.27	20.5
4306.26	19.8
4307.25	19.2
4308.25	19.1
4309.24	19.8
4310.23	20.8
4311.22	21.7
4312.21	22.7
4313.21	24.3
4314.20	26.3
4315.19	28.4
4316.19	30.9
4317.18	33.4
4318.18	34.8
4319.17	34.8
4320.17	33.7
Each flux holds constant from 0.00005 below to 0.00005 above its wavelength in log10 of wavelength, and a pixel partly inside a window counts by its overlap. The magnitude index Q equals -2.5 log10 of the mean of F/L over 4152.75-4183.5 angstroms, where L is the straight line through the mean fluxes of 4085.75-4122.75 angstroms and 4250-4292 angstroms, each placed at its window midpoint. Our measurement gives -0.03 mag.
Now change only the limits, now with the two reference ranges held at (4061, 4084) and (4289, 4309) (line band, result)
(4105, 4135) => -0.14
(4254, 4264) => -0.21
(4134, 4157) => -0.17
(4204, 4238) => -0.20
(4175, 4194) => -0.17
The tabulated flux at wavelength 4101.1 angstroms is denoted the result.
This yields 23.6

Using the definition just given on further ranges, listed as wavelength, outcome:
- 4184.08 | 30.4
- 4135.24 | 30.3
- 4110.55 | 30.2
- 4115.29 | 32.1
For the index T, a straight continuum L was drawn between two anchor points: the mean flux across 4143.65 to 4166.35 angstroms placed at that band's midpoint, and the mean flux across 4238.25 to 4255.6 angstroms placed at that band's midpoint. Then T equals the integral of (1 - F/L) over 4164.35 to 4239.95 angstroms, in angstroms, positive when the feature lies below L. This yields 2.2 angstroms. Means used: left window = 31.2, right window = 29.4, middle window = 29.4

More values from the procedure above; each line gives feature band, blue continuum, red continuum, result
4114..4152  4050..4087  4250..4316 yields -4.1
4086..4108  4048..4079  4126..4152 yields -0.2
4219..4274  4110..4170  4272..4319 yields -3.1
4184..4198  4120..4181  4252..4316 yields -0.2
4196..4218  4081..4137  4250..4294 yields -0.6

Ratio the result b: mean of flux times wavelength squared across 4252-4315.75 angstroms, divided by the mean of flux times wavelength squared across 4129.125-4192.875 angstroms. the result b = 0.91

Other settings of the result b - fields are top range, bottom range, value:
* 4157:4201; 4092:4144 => 1.01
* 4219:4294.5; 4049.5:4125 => 1.04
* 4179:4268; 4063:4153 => 1.03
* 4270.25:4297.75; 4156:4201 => 0.95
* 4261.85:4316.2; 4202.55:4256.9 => 0.89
